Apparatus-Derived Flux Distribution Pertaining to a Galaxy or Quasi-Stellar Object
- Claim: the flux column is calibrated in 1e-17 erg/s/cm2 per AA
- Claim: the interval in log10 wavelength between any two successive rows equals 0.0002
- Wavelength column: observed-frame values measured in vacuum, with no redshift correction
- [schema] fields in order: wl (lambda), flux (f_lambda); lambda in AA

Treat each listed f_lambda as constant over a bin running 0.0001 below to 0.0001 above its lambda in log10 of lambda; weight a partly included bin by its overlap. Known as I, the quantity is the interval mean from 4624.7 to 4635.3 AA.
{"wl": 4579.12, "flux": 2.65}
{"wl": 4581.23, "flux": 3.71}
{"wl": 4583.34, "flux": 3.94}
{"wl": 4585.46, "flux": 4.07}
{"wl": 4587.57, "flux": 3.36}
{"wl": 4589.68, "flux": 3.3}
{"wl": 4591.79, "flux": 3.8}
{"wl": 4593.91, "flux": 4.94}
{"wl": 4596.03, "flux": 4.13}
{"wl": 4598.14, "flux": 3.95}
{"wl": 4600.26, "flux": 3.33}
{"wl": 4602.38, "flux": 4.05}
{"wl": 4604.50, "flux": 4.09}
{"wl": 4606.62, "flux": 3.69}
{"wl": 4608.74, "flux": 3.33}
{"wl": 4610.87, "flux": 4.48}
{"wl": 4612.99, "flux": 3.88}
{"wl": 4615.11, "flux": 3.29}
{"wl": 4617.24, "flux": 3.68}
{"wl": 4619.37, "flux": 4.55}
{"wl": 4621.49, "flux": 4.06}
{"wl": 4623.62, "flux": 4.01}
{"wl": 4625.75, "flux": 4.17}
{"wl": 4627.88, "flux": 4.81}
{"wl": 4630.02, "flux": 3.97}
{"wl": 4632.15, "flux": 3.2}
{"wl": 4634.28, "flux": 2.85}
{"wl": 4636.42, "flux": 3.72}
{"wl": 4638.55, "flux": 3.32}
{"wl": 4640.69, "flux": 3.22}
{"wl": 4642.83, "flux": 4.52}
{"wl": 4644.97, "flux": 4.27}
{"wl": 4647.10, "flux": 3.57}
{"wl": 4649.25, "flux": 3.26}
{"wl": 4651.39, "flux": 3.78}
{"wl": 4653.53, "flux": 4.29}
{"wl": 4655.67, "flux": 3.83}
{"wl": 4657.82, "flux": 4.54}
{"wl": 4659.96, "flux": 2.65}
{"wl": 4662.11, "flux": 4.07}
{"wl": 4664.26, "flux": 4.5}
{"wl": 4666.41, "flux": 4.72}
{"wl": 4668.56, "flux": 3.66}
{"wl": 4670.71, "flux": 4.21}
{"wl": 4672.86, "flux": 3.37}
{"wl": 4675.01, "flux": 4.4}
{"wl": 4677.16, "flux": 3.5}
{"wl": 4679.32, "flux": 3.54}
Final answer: 3.8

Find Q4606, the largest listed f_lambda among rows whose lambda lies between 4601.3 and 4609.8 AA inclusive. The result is 4.09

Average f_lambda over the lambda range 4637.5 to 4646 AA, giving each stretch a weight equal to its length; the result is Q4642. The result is 3.83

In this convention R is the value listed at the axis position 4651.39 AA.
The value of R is 3.78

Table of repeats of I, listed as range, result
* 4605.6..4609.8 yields 3.51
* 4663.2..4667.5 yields 4.6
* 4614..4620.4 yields 3.84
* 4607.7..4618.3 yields 3.73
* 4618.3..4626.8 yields 4.2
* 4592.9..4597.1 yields 4.53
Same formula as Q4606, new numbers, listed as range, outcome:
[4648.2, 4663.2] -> 4.54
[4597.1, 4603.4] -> 4.05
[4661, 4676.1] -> 4.72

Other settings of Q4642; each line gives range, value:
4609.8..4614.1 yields 4.17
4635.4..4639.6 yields 3.52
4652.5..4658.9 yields 4.22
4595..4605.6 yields 3.91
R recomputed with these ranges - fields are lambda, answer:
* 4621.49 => 4.06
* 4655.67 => 3.83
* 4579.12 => 2.65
